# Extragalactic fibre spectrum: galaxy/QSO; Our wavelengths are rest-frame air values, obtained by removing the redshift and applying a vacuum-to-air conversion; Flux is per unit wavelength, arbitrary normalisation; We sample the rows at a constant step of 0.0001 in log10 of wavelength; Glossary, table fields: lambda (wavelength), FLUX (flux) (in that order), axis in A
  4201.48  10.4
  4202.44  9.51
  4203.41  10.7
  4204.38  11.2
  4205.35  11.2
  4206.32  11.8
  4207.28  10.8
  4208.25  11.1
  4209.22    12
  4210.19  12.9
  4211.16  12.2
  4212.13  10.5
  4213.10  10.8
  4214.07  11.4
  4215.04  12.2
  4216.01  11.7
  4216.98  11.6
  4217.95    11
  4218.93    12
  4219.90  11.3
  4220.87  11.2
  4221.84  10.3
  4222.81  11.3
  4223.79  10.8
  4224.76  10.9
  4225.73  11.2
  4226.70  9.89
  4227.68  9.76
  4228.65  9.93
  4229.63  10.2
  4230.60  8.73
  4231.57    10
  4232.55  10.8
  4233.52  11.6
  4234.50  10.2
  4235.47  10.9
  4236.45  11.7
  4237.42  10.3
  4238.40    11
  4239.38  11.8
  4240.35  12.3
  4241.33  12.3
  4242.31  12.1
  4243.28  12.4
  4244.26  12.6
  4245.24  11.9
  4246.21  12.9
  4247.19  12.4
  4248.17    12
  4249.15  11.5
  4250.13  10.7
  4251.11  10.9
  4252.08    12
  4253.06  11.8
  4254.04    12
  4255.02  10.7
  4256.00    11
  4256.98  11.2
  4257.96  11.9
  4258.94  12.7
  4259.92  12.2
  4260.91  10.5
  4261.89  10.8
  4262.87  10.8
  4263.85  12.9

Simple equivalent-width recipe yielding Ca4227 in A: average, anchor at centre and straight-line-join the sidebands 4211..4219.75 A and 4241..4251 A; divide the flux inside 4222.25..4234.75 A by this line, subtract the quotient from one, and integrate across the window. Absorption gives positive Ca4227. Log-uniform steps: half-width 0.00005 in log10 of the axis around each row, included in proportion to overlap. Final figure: 1.4 A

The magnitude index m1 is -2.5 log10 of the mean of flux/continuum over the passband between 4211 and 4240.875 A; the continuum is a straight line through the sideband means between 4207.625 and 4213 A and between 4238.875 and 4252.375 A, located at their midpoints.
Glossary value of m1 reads 0.08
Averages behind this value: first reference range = 11.6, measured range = 10.9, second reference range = 12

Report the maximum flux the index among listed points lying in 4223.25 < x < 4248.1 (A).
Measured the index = 12.9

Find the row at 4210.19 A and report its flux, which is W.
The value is 12.9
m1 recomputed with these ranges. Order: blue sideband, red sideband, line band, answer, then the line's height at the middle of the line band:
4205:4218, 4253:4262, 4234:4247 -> -0.02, 11.5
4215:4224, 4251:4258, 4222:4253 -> 0.02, 11.4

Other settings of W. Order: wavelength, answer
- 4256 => 11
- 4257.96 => 11.9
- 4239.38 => 11.8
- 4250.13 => 10.7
